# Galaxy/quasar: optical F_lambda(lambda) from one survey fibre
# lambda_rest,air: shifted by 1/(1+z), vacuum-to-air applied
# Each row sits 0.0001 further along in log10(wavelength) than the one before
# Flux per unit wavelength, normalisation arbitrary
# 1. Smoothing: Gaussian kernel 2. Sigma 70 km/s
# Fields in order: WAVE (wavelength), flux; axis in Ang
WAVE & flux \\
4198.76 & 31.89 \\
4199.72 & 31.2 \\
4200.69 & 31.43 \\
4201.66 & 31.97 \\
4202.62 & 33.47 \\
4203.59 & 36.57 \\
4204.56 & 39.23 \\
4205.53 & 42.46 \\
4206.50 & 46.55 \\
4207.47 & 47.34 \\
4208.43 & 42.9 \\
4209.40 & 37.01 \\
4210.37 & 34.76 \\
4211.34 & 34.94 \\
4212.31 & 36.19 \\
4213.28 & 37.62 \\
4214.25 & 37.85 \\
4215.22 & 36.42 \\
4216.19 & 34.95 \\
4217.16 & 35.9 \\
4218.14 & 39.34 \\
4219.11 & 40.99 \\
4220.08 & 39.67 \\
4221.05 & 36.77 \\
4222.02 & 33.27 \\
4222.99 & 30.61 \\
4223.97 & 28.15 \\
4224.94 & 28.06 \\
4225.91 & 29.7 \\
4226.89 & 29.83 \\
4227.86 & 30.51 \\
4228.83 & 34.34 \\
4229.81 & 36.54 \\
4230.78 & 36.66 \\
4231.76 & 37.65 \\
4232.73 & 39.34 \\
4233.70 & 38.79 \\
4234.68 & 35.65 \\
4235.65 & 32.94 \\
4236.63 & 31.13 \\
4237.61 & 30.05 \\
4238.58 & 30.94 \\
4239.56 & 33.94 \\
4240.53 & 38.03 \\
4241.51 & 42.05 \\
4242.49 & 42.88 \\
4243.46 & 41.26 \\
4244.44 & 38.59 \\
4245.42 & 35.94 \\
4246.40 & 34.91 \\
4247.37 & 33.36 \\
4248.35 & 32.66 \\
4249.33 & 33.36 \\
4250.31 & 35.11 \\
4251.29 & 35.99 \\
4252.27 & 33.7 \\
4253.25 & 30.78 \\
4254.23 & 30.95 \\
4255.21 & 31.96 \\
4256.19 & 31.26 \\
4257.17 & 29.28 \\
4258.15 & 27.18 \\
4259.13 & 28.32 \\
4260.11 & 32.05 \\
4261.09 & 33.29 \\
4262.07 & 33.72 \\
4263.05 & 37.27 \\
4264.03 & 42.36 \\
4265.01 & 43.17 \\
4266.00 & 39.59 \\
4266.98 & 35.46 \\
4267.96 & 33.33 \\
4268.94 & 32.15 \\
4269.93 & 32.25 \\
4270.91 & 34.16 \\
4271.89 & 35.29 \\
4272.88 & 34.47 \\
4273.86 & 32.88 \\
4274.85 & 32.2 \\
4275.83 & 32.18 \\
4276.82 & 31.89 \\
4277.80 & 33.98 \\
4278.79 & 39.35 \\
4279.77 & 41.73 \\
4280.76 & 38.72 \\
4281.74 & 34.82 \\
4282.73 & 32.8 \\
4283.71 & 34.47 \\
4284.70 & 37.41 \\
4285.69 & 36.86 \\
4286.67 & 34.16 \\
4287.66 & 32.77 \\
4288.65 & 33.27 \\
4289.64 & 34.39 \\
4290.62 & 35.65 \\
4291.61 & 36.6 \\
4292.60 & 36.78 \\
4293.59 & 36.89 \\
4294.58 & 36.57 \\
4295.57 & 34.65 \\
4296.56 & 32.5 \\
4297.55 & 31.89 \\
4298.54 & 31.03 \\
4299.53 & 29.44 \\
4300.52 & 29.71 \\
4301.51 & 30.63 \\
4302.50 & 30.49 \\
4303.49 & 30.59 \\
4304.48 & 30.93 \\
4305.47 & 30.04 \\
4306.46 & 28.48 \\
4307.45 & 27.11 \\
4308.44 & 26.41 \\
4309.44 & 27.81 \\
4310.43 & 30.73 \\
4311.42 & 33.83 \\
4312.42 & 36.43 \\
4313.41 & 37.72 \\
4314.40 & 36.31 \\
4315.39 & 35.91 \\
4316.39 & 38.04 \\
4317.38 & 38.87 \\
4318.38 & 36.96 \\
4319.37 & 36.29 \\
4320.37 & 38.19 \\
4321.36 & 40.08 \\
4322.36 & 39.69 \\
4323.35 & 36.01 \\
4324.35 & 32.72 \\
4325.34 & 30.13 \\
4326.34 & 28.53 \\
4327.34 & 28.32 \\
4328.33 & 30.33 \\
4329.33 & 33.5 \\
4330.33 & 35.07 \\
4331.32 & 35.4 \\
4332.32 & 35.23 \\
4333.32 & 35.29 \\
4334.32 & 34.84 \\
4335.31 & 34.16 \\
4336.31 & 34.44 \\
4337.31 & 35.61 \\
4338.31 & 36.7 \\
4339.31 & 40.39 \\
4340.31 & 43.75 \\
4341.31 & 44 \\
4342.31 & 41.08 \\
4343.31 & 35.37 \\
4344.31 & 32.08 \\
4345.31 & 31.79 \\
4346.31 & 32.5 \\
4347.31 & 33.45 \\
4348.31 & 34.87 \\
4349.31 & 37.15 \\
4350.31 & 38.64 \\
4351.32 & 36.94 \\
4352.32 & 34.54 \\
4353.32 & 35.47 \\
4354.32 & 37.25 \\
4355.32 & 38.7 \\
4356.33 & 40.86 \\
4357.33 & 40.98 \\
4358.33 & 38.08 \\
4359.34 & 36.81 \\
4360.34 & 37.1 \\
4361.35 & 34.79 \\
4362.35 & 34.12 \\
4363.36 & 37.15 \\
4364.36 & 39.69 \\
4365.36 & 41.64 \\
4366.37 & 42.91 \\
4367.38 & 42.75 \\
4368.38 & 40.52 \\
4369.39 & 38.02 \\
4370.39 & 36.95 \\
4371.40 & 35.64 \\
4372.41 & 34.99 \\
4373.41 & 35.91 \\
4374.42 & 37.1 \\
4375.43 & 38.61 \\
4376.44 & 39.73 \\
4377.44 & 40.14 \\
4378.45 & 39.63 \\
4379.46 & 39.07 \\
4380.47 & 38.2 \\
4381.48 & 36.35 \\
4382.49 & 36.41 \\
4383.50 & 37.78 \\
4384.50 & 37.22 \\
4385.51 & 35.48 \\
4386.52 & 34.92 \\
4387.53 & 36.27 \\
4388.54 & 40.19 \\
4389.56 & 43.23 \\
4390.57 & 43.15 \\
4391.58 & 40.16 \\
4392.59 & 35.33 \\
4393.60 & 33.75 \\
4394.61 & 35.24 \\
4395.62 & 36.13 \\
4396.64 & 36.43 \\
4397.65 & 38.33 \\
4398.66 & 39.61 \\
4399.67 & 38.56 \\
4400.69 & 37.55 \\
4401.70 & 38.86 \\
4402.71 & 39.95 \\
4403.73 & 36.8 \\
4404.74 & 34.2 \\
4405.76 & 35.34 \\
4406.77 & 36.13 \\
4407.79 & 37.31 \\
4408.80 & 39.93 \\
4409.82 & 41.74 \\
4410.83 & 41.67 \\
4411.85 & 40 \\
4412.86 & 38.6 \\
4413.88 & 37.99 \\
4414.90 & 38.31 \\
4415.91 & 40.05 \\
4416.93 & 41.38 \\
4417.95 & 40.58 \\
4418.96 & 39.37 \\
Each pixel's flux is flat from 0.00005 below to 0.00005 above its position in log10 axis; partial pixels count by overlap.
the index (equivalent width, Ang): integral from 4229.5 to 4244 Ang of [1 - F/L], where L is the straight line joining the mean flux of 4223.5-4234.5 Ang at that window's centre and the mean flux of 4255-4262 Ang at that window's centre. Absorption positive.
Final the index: -1.6 Ang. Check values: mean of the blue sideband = 33.7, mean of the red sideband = 30.6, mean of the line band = 36.5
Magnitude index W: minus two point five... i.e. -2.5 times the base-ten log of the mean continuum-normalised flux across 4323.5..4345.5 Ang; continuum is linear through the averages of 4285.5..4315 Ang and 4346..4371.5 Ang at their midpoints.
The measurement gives 0.02 mag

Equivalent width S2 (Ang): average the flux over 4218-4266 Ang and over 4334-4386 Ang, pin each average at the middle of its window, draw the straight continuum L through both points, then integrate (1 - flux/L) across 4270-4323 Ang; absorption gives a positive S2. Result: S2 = 2.6 Ang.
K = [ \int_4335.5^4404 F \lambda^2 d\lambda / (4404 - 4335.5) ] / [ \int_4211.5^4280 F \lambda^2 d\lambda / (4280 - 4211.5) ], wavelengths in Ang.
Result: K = 1.15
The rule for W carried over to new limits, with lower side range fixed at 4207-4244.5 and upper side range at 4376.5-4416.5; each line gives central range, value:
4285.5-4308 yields 0.133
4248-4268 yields 0.077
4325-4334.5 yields 0.145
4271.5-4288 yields 0.048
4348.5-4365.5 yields 0.003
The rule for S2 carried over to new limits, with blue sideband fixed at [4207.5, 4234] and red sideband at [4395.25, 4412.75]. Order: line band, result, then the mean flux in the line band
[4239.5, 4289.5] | 1.92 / 34.9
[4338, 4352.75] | 0.19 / 36.9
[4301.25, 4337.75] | 3.43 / 33.6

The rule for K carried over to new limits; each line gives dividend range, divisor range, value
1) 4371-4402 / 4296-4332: 1.18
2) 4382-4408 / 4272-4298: 1.13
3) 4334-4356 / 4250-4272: 1.12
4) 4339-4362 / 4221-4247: 1.13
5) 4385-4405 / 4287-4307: 1.21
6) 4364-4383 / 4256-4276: 1.19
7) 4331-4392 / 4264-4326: 1.13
